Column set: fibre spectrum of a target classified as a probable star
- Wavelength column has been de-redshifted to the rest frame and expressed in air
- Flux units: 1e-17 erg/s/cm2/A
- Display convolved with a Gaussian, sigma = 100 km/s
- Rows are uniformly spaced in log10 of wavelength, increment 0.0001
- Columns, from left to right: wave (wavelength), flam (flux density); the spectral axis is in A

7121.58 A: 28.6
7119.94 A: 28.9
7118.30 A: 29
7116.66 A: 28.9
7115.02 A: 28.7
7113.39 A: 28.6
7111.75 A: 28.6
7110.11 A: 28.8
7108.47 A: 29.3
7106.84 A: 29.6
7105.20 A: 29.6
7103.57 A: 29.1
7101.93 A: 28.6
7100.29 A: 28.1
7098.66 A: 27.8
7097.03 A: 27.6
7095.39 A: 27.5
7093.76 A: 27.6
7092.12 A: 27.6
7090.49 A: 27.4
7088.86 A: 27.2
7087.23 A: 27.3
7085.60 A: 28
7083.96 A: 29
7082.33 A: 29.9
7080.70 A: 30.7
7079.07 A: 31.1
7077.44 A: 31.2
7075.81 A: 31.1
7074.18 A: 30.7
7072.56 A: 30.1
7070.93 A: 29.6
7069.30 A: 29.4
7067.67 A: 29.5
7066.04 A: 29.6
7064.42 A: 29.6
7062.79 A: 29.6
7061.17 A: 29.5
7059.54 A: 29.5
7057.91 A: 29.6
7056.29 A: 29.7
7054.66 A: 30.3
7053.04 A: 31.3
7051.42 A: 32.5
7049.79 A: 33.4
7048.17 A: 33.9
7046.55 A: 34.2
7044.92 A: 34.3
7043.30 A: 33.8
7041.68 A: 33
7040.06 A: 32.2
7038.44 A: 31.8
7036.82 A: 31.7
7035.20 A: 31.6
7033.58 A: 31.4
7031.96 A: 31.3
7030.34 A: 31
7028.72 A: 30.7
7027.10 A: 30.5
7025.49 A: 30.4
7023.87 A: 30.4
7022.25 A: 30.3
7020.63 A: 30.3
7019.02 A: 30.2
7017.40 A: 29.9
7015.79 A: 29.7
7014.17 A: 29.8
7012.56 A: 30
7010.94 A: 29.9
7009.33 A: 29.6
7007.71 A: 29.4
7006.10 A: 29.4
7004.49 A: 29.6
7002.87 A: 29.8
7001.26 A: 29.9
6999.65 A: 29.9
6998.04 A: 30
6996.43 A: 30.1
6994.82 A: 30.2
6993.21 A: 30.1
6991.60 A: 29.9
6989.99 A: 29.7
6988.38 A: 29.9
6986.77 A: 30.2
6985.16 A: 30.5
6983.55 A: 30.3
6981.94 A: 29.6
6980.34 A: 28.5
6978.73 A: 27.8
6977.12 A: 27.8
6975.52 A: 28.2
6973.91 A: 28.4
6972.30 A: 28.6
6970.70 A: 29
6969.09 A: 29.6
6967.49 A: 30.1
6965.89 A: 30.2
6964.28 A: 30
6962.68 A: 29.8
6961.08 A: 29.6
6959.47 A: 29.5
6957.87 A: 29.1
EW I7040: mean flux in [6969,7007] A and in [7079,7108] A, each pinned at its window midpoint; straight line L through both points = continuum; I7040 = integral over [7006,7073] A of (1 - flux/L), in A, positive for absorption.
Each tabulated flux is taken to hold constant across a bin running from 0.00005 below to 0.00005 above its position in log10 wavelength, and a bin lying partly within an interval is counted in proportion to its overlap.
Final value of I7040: -4.3 A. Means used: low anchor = 29.5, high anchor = 28.5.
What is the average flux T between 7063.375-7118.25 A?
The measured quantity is 29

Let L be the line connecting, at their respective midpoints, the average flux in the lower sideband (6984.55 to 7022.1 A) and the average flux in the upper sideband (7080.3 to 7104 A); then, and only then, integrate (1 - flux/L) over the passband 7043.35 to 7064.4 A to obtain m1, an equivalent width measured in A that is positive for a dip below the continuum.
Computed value -1.9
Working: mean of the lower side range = 29.9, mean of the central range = 31.5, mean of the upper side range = 28.2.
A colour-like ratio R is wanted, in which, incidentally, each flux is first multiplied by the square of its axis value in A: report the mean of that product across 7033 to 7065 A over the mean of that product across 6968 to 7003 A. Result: 1.1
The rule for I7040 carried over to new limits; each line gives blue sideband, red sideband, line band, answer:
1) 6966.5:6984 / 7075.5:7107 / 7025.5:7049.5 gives -2.83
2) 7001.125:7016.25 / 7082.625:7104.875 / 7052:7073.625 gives -0.93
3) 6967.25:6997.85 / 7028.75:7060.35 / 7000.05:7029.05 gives 0.67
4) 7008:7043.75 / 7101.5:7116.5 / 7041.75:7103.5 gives -0.30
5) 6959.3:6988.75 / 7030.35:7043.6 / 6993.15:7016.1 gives 0.59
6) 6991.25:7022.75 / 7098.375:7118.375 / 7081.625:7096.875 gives 0.59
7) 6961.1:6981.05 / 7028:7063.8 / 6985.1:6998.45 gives -0.13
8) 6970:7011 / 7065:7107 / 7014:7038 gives -1.11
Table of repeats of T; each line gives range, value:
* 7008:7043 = 30.8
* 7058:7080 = 30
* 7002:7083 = 30.8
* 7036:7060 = 32.1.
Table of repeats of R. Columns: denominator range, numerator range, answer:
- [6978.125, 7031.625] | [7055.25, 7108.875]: 0.99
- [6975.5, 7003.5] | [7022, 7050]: 1.09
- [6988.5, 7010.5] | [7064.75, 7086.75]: 1.03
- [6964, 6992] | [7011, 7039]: 1.06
